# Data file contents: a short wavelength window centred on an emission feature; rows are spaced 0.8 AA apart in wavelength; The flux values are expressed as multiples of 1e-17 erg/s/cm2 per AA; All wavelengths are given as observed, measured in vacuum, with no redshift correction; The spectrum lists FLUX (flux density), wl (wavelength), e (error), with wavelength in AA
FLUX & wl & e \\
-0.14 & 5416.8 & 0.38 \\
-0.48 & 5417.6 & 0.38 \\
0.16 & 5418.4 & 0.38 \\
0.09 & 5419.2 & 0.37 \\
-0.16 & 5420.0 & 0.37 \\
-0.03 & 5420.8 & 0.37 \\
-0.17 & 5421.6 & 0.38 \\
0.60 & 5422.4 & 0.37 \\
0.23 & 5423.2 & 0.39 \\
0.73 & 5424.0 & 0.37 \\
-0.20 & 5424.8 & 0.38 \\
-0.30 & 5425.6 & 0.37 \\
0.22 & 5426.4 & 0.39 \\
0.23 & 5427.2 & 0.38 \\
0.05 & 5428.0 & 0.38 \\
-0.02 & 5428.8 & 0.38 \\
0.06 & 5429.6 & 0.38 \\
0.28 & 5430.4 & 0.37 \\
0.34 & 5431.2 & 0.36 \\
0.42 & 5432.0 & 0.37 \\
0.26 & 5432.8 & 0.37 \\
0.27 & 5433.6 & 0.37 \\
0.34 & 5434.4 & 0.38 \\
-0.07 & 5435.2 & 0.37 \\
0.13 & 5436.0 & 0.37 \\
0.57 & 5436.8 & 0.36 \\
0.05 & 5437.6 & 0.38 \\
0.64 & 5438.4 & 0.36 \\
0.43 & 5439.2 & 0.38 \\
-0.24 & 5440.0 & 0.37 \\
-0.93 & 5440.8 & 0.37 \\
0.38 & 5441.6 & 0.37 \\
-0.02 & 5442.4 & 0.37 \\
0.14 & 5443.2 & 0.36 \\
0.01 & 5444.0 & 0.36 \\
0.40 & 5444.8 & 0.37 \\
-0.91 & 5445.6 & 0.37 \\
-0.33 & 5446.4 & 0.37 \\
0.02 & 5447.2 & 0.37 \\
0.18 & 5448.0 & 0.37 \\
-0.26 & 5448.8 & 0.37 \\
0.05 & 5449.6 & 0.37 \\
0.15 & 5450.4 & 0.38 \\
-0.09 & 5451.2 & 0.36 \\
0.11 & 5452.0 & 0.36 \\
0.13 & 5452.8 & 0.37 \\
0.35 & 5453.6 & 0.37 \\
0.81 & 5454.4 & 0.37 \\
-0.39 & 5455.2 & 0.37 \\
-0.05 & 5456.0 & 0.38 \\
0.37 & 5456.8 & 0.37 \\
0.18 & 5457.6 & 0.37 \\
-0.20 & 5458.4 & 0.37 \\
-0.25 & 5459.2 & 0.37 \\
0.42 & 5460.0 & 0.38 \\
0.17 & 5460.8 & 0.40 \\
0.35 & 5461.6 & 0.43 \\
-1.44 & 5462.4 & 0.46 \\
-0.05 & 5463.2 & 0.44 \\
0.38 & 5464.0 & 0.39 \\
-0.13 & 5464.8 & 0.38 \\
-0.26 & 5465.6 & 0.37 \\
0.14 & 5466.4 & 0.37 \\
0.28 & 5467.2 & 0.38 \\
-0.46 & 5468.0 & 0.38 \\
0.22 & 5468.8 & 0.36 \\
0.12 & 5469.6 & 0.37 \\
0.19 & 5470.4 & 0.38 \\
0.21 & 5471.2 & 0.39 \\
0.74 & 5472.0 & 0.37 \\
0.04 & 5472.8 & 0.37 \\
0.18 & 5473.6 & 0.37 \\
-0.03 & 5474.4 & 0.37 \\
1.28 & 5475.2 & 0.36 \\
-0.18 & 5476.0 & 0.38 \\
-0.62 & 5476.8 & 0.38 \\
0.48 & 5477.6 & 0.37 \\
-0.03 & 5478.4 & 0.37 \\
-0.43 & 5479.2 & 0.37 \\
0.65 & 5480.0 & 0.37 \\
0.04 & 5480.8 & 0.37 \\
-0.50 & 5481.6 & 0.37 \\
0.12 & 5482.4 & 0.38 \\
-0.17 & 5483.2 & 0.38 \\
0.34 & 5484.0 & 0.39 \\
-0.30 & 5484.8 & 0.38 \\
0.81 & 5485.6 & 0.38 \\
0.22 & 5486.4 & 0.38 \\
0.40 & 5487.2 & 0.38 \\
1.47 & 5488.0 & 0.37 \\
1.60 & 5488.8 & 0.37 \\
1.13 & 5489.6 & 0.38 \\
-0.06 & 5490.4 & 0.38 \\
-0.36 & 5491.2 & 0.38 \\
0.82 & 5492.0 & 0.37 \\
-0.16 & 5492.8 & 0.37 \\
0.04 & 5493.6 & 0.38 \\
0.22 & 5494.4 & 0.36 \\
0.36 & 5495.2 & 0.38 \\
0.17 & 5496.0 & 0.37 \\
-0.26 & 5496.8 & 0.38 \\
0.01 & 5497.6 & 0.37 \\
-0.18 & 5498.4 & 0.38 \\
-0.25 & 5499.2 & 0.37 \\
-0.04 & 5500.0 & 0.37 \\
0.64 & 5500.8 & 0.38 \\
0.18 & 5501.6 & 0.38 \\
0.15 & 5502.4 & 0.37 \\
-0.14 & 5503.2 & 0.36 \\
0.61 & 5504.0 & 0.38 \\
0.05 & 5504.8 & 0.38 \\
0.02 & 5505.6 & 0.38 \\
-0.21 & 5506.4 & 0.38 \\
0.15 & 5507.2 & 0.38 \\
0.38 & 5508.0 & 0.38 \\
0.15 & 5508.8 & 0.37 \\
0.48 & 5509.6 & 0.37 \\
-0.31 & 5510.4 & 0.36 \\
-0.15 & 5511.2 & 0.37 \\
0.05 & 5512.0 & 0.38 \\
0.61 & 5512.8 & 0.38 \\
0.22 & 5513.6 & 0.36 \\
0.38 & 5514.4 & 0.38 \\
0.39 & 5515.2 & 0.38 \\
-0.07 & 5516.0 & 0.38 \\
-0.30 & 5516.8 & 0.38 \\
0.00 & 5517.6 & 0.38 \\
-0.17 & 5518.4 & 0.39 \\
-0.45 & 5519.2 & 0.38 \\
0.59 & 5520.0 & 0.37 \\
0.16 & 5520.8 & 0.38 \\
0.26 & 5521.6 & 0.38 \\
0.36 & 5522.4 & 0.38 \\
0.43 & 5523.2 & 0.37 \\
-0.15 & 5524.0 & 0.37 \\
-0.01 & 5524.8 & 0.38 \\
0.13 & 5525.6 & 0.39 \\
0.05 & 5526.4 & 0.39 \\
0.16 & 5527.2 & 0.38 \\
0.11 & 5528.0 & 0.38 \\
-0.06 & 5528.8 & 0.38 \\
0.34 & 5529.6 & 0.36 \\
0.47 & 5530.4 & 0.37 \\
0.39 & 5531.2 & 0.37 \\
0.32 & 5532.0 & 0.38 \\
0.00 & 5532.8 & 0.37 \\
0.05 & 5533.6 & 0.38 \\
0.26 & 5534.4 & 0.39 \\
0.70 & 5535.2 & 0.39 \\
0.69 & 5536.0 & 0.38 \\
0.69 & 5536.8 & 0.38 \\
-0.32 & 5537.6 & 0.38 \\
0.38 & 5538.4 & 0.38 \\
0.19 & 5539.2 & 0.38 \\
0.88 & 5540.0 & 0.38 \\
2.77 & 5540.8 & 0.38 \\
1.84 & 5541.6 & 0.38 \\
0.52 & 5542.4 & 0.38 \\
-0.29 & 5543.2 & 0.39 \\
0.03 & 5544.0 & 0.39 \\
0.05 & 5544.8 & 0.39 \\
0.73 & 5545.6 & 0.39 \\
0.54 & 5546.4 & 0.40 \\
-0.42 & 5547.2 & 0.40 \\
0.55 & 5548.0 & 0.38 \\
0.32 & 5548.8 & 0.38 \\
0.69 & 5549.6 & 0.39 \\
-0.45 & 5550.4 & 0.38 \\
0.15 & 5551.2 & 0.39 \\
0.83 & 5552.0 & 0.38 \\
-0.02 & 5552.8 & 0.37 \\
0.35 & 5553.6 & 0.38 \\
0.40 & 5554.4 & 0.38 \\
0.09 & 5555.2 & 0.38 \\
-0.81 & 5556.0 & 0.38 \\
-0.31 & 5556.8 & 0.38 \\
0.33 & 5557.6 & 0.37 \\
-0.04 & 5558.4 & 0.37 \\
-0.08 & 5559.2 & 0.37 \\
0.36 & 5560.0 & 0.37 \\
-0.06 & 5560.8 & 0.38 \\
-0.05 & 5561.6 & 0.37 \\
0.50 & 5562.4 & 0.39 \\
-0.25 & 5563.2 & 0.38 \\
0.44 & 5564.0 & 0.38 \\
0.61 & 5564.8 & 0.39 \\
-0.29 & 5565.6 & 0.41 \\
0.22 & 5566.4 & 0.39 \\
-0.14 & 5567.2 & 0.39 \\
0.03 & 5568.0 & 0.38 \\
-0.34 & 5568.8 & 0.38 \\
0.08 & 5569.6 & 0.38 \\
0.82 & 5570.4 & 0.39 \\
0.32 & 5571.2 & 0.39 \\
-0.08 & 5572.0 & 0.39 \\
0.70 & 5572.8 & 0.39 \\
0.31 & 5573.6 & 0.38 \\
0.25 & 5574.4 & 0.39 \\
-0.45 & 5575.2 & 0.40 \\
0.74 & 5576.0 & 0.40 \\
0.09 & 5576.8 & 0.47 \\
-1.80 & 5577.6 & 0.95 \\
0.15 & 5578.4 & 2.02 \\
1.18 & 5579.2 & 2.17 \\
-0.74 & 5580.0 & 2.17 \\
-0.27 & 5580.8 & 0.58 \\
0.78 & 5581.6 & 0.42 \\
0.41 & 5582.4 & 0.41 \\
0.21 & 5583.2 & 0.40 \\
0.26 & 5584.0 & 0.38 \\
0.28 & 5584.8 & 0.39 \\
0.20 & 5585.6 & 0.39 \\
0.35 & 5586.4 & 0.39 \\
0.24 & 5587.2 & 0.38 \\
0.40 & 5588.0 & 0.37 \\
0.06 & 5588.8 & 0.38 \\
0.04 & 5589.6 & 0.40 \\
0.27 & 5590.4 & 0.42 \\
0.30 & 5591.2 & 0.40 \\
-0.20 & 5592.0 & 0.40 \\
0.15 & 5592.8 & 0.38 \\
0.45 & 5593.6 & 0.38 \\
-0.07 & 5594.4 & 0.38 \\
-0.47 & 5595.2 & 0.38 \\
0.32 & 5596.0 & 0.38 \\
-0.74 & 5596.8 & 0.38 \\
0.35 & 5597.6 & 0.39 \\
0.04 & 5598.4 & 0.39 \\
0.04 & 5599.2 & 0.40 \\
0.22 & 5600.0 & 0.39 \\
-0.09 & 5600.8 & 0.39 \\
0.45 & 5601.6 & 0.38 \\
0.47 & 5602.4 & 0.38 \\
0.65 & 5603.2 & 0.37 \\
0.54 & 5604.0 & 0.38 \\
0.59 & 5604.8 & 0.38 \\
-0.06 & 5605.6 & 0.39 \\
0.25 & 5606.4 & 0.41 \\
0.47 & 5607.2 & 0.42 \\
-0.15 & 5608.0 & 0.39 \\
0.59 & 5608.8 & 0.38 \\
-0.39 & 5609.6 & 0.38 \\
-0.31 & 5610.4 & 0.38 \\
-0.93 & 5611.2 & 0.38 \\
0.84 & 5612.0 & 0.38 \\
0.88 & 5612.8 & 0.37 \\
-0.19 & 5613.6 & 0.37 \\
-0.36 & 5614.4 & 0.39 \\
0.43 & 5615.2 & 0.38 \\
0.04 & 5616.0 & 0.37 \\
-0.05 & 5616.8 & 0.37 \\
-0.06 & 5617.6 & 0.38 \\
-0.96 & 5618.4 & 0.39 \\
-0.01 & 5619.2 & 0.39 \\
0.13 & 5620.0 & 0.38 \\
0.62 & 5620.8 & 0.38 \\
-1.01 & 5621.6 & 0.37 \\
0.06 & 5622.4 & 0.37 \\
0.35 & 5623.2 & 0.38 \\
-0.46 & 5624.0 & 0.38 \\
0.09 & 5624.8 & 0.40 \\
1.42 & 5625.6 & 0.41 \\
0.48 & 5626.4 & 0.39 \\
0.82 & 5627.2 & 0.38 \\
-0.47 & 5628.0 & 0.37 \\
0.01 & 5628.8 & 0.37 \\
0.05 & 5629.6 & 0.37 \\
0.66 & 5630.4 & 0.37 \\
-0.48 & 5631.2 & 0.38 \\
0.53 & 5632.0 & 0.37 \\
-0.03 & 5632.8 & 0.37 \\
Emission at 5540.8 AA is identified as [O III]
